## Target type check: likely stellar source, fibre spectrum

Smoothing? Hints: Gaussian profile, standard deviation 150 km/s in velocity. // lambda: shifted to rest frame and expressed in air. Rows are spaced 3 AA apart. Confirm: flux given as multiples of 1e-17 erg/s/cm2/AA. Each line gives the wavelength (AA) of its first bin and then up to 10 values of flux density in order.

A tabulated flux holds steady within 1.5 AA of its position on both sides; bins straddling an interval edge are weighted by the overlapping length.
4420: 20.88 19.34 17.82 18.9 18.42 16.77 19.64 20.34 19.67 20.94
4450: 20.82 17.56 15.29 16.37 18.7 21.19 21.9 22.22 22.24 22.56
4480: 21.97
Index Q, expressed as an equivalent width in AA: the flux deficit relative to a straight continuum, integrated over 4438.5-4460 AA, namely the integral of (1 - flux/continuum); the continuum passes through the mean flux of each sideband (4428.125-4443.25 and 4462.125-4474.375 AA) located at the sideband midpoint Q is 1.17 AA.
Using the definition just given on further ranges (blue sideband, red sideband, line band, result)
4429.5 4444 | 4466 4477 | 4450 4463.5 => 2.17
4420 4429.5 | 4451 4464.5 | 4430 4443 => -0.28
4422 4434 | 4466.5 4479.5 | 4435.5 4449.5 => -0.17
